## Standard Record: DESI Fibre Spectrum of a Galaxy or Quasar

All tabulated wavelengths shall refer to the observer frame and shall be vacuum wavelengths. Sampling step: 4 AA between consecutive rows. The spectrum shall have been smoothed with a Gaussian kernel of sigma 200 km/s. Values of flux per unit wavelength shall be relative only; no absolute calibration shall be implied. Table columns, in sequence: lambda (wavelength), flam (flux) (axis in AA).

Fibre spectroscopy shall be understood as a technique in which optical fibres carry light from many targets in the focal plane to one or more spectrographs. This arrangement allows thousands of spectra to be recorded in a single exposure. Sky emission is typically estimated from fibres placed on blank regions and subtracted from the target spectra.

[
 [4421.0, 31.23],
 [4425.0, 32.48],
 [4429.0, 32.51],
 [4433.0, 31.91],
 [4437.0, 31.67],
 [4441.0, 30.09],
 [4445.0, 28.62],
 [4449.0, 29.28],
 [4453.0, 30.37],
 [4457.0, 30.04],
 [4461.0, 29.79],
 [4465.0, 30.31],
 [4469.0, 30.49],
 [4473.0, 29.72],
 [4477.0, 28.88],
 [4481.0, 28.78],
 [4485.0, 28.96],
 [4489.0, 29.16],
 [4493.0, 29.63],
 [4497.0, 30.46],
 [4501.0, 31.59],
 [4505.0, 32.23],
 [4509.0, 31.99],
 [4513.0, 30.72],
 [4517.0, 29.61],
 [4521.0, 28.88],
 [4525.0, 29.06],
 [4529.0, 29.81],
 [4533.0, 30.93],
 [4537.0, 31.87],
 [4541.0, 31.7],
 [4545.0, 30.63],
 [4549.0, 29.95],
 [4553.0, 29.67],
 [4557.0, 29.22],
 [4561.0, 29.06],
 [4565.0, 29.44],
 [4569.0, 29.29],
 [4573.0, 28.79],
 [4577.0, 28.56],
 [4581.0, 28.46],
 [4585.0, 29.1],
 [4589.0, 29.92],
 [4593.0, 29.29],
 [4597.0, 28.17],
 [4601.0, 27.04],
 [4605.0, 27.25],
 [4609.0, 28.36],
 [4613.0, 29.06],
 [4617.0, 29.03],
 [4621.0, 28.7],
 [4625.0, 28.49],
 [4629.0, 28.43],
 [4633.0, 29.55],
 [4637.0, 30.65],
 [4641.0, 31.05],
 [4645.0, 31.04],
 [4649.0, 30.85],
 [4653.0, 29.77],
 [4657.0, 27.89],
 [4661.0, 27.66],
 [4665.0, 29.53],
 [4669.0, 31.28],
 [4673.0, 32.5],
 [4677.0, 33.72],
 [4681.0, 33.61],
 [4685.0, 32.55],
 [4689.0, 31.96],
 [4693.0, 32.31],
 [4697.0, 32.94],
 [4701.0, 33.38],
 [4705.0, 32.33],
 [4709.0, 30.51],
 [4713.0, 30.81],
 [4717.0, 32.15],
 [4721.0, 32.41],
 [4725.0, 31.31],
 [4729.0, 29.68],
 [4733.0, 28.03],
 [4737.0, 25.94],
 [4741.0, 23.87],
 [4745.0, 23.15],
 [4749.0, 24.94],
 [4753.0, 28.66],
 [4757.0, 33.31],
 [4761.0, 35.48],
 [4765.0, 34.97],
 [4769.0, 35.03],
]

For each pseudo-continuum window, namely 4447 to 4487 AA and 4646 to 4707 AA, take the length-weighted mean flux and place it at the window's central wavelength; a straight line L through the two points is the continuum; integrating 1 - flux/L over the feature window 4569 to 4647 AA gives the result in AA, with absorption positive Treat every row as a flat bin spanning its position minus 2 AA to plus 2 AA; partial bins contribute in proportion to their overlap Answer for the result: 4.8 AA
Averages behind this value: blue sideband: 29.7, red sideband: 31.5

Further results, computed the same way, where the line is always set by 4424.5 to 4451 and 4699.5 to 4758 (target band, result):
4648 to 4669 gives 0.3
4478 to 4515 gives 0.2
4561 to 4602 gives 1.6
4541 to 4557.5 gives 0.1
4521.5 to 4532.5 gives 0.3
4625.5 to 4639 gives 0.2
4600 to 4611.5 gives 0.9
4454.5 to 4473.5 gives 0.4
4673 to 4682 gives -1.2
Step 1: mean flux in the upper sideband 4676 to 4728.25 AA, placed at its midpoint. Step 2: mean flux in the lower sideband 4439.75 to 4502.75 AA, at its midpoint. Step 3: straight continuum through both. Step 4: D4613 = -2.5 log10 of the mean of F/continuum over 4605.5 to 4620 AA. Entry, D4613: 0.095 mag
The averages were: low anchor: 29.7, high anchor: 32.2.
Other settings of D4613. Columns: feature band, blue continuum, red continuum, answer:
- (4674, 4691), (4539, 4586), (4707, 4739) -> -0.10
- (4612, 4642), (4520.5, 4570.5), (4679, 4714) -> 0.07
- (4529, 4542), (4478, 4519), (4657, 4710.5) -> -0.02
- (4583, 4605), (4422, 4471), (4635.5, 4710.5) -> 0.09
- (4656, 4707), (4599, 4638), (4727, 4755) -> -0.16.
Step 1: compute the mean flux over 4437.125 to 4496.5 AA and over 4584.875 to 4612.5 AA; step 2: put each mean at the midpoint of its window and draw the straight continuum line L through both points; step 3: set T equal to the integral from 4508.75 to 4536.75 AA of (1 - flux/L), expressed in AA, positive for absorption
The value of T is -1.0 AA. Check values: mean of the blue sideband 29.7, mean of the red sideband 28.4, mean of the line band 30.1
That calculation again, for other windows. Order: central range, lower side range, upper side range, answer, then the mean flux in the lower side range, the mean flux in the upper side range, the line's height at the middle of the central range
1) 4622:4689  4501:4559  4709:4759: -2.58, 30.5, 28.8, 29.4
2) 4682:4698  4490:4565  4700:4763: -1.43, 30.3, 29.7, 29.8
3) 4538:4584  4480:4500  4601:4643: -0.53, 29.5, 29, 29.2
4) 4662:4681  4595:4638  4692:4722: -0.63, 28.6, 32.1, 30.7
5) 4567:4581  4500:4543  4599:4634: 0.30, 30.7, 28.4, 29.4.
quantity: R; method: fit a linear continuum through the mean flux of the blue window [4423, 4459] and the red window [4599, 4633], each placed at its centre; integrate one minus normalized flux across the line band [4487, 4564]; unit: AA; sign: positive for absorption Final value -1.82 AA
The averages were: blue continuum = 30.8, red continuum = 28.4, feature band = 30.3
